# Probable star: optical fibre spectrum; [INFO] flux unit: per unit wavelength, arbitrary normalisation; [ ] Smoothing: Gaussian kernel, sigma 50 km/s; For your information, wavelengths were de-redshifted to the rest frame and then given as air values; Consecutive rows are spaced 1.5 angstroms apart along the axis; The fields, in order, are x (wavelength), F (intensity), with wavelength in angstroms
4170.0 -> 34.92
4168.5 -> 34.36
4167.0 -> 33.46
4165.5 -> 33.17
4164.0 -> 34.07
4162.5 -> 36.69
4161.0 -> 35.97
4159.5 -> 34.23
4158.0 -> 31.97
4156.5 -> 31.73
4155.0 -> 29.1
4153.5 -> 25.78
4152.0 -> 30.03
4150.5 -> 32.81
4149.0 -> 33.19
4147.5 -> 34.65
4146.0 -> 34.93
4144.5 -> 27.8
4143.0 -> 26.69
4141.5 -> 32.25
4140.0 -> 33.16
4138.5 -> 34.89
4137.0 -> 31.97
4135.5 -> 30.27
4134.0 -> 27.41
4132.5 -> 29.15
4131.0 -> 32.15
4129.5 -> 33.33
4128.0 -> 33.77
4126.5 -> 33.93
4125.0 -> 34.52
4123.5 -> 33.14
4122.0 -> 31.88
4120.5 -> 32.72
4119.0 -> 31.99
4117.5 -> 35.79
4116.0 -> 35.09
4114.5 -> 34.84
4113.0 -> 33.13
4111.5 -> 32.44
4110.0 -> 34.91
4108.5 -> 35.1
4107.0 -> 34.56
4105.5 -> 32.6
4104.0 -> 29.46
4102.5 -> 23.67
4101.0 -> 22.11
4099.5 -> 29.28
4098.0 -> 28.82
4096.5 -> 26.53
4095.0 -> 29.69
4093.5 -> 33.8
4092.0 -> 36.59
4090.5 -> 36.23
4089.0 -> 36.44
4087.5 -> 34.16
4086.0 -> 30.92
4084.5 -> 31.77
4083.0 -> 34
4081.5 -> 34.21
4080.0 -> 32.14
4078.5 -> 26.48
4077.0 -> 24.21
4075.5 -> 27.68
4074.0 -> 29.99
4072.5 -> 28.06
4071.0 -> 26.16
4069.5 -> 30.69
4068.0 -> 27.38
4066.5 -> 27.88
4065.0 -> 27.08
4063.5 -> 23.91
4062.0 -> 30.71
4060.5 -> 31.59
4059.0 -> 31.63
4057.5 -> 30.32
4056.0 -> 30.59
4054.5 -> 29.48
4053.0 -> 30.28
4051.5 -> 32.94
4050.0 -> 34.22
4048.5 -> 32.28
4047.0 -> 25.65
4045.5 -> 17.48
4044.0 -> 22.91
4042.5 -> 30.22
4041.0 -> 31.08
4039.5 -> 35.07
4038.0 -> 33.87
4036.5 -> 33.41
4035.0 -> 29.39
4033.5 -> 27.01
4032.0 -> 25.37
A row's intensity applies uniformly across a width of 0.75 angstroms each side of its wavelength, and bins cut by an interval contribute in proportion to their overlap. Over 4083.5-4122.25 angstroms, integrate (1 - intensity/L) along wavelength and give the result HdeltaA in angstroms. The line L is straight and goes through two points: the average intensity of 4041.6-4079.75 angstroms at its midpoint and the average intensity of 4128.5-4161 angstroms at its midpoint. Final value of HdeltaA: -2.8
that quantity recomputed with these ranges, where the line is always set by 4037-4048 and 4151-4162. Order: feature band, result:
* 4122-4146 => -0.74 angstroms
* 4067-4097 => -1.53 angstroms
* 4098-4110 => 0.06 angstroms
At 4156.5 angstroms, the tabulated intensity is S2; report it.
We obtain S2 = 31.73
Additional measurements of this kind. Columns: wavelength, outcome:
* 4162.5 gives 36.69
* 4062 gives 30.71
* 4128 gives 33.77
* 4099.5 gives 29.28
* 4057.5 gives 30.32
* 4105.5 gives 32.6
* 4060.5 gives 31.59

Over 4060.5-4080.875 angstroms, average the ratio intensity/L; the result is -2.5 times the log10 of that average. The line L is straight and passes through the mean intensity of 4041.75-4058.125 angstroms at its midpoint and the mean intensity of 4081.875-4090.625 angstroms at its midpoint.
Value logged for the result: 0.13 mag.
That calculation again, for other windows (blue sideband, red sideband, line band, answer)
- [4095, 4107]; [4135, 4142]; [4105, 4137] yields -0.088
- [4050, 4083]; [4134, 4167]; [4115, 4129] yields -0.083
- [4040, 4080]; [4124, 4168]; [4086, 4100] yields -0.084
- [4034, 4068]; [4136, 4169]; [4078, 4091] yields -0.085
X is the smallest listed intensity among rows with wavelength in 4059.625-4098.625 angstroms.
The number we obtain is 23.91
